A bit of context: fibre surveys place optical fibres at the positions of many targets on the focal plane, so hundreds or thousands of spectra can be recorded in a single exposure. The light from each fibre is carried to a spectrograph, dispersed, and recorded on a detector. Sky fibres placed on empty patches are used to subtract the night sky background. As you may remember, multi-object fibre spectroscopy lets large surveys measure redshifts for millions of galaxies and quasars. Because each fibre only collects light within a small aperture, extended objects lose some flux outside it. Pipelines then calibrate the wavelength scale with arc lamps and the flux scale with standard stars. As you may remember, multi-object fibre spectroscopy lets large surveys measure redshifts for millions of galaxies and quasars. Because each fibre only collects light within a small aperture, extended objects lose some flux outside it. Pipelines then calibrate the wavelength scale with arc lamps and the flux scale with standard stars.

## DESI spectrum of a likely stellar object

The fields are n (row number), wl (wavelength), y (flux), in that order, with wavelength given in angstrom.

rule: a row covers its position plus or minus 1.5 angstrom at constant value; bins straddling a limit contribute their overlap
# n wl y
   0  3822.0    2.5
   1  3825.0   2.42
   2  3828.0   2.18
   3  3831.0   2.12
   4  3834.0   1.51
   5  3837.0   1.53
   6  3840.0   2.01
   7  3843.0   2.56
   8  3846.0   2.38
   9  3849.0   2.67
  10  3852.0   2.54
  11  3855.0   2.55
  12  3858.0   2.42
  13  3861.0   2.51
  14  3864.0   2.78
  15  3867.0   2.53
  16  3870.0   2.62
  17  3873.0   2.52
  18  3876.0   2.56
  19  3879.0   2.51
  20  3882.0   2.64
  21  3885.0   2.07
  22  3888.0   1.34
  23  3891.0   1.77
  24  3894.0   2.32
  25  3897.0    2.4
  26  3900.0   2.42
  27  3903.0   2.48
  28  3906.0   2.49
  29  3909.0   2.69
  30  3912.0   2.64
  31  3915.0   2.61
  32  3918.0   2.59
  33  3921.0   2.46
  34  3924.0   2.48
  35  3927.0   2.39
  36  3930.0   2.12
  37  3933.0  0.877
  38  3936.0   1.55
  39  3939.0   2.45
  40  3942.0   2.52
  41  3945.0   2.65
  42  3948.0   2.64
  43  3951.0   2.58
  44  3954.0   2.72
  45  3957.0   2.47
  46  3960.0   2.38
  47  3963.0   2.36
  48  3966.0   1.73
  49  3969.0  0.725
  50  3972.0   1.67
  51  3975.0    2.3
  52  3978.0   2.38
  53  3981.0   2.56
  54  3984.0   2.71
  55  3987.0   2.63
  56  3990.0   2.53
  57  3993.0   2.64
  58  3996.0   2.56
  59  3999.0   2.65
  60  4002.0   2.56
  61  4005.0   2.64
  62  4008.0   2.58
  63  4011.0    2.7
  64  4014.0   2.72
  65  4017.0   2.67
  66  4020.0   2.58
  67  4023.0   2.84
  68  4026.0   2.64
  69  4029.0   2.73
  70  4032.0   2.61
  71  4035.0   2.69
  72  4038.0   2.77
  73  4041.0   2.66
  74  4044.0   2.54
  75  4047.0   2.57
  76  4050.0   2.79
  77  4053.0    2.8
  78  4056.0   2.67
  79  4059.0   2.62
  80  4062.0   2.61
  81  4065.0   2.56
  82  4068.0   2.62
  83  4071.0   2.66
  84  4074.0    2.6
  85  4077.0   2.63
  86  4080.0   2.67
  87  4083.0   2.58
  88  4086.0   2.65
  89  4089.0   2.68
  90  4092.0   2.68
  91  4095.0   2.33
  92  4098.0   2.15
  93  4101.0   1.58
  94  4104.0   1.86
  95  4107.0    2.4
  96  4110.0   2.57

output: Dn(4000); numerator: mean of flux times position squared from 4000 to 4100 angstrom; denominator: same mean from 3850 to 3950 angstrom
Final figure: 1.2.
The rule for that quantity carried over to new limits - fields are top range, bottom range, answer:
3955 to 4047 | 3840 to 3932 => 1.09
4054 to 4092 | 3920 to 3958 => 1.23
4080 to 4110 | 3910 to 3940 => 1.15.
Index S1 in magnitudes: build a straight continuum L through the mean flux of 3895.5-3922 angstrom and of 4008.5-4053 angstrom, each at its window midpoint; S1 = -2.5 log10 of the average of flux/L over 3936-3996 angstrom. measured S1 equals 0.12 mag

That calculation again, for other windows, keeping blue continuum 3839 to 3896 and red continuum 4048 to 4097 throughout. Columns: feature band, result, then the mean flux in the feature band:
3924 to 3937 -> 0.323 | 1.83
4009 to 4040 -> -0.050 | 2.69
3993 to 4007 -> -0.026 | 2.61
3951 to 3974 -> 0.214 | 2.05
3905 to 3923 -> -0.059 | 2.58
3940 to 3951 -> -0.049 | 2.59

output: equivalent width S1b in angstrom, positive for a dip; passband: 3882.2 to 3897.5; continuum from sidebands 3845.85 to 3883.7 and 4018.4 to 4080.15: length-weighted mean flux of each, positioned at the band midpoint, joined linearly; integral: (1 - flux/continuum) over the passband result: 3.4 angstrom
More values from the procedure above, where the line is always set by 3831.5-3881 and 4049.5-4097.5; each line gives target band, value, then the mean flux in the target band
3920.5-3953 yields 3.0 angstrom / 2.25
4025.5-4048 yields -0.6 angstrom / 2.65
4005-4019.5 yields -0.6 angstrom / 2.66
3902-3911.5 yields -0.5 angstrom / 2.57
